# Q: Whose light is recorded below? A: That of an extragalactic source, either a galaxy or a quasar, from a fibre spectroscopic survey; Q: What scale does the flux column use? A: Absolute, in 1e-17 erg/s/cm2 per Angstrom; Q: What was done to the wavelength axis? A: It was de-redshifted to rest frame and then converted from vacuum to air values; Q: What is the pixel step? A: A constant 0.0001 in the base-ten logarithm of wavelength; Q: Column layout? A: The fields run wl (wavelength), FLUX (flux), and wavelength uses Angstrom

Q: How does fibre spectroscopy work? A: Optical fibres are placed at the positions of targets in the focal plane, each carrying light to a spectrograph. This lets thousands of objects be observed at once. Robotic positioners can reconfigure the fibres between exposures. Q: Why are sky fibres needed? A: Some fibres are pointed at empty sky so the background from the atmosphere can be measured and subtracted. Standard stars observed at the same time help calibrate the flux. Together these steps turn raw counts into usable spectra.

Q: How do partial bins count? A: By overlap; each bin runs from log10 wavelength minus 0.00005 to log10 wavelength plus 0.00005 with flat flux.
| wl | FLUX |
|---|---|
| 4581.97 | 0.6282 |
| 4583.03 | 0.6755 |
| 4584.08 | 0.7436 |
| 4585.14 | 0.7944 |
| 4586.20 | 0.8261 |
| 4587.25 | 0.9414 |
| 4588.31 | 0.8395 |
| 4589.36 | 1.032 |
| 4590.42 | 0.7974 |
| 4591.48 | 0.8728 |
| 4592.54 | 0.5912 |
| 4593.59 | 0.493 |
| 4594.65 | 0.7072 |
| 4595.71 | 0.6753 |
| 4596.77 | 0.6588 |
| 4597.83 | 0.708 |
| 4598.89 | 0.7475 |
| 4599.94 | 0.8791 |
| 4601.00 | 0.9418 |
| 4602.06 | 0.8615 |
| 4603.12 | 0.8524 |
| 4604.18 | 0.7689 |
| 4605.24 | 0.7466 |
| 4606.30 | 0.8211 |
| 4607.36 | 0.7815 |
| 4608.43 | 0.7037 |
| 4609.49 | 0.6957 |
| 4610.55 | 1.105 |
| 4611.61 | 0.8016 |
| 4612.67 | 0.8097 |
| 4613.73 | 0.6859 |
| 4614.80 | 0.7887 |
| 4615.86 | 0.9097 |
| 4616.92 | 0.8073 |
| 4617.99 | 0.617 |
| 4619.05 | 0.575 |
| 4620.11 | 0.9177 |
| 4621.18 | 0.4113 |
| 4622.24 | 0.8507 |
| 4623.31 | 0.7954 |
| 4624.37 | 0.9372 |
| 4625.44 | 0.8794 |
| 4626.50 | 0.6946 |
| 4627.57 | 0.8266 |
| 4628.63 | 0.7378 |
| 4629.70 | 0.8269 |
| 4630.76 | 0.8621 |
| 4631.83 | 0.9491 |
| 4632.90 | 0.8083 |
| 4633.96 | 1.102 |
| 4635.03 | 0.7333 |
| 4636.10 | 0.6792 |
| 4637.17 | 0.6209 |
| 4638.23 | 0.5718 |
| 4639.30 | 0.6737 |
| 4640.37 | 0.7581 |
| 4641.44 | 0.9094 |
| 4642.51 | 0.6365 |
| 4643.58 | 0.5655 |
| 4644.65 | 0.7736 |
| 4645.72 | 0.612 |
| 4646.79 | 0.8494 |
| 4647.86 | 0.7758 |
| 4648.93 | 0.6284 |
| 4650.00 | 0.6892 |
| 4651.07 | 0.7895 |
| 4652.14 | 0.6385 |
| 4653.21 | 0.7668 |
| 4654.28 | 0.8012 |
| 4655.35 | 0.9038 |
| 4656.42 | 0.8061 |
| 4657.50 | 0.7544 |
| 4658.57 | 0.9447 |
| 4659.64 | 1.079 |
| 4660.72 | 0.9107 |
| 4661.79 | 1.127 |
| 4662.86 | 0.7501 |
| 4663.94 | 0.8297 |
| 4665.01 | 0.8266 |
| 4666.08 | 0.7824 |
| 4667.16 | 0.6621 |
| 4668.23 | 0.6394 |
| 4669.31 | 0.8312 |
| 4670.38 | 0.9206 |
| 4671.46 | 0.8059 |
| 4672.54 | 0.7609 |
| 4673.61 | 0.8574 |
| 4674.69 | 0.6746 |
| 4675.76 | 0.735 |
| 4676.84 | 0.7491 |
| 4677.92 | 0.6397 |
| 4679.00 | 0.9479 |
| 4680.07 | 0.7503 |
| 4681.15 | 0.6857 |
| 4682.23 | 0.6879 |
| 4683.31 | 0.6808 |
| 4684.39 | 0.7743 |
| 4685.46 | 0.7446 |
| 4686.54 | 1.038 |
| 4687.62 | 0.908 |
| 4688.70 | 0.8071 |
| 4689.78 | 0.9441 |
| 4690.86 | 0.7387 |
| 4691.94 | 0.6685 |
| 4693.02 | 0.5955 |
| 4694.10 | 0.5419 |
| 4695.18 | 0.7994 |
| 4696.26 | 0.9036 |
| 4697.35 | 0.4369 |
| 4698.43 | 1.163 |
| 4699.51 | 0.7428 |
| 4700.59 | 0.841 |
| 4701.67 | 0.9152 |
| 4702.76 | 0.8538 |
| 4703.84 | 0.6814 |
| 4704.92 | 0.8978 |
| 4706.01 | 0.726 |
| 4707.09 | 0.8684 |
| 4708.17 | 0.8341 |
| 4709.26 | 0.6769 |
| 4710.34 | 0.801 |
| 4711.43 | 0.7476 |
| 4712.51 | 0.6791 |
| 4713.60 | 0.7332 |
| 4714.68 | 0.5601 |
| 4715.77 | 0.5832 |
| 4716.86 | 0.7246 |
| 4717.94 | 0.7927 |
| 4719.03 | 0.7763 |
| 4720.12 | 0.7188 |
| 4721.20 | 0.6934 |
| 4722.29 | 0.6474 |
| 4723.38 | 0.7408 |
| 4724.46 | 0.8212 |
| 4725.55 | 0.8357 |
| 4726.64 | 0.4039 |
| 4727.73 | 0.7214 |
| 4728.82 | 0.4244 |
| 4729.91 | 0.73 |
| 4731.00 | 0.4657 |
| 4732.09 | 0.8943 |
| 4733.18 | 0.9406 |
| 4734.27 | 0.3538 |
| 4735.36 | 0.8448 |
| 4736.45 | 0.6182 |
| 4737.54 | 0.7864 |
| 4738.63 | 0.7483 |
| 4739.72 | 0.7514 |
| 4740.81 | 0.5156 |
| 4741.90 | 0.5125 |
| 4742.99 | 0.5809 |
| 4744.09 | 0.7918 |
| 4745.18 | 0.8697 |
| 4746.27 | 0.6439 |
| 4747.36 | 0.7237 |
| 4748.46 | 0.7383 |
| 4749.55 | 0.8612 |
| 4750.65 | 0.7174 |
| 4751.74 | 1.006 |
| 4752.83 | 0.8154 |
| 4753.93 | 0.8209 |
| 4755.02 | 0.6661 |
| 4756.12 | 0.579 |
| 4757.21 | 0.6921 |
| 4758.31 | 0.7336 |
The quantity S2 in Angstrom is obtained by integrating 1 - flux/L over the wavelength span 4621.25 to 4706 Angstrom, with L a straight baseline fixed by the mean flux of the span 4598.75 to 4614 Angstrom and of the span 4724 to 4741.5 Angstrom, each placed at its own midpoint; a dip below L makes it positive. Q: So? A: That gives -3.7 Angstrom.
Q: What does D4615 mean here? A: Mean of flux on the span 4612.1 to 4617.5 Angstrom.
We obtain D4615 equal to 0.798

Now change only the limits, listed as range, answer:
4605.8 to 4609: 0.766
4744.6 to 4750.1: 0.768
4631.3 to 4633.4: 0.878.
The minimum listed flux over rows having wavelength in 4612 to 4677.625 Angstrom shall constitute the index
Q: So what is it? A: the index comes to 0.4113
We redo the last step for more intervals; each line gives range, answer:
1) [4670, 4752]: 0.3538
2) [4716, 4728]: 0.4039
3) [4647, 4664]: 0.6284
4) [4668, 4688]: 0.6394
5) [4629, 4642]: 0.5718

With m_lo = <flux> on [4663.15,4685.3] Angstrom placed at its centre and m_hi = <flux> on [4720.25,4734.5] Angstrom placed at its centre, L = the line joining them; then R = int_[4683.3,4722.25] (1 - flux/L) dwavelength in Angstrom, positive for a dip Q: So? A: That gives -2.7 Angstrom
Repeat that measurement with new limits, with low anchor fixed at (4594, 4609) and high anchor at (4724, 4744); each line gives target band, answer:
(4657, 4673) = -2.7 Angstrom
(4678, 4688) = -1.2 Angstrom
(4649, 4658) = -0.4 Angstrom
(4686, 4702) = -2.4 Angstrom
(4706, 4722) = -1.0 Angstrom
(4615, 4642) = -1.0 Angstrom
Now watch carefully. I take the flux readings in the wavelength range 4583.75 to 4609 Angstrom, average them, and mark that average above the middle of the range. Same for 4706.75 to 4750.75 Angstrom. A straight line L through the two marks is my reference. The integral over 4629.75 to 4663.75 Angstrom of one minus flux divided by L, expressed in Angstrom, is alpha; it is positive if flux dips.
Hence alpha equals -1.7 Angstrom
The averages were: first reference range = 0.783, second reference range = 0.703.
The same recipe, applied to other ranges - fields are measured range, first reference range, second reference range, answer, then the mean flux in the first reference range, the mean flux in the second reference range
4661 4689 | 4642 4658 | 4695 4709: -0.75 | 0.733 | 0.818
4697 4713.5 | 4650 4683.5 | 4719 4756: -0.97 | 0.797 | 0.709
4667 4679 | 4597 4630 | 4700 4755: -0.11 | 0.788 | 0.728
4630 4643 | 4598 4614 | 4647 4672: 0.58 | 0.814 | 0.812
